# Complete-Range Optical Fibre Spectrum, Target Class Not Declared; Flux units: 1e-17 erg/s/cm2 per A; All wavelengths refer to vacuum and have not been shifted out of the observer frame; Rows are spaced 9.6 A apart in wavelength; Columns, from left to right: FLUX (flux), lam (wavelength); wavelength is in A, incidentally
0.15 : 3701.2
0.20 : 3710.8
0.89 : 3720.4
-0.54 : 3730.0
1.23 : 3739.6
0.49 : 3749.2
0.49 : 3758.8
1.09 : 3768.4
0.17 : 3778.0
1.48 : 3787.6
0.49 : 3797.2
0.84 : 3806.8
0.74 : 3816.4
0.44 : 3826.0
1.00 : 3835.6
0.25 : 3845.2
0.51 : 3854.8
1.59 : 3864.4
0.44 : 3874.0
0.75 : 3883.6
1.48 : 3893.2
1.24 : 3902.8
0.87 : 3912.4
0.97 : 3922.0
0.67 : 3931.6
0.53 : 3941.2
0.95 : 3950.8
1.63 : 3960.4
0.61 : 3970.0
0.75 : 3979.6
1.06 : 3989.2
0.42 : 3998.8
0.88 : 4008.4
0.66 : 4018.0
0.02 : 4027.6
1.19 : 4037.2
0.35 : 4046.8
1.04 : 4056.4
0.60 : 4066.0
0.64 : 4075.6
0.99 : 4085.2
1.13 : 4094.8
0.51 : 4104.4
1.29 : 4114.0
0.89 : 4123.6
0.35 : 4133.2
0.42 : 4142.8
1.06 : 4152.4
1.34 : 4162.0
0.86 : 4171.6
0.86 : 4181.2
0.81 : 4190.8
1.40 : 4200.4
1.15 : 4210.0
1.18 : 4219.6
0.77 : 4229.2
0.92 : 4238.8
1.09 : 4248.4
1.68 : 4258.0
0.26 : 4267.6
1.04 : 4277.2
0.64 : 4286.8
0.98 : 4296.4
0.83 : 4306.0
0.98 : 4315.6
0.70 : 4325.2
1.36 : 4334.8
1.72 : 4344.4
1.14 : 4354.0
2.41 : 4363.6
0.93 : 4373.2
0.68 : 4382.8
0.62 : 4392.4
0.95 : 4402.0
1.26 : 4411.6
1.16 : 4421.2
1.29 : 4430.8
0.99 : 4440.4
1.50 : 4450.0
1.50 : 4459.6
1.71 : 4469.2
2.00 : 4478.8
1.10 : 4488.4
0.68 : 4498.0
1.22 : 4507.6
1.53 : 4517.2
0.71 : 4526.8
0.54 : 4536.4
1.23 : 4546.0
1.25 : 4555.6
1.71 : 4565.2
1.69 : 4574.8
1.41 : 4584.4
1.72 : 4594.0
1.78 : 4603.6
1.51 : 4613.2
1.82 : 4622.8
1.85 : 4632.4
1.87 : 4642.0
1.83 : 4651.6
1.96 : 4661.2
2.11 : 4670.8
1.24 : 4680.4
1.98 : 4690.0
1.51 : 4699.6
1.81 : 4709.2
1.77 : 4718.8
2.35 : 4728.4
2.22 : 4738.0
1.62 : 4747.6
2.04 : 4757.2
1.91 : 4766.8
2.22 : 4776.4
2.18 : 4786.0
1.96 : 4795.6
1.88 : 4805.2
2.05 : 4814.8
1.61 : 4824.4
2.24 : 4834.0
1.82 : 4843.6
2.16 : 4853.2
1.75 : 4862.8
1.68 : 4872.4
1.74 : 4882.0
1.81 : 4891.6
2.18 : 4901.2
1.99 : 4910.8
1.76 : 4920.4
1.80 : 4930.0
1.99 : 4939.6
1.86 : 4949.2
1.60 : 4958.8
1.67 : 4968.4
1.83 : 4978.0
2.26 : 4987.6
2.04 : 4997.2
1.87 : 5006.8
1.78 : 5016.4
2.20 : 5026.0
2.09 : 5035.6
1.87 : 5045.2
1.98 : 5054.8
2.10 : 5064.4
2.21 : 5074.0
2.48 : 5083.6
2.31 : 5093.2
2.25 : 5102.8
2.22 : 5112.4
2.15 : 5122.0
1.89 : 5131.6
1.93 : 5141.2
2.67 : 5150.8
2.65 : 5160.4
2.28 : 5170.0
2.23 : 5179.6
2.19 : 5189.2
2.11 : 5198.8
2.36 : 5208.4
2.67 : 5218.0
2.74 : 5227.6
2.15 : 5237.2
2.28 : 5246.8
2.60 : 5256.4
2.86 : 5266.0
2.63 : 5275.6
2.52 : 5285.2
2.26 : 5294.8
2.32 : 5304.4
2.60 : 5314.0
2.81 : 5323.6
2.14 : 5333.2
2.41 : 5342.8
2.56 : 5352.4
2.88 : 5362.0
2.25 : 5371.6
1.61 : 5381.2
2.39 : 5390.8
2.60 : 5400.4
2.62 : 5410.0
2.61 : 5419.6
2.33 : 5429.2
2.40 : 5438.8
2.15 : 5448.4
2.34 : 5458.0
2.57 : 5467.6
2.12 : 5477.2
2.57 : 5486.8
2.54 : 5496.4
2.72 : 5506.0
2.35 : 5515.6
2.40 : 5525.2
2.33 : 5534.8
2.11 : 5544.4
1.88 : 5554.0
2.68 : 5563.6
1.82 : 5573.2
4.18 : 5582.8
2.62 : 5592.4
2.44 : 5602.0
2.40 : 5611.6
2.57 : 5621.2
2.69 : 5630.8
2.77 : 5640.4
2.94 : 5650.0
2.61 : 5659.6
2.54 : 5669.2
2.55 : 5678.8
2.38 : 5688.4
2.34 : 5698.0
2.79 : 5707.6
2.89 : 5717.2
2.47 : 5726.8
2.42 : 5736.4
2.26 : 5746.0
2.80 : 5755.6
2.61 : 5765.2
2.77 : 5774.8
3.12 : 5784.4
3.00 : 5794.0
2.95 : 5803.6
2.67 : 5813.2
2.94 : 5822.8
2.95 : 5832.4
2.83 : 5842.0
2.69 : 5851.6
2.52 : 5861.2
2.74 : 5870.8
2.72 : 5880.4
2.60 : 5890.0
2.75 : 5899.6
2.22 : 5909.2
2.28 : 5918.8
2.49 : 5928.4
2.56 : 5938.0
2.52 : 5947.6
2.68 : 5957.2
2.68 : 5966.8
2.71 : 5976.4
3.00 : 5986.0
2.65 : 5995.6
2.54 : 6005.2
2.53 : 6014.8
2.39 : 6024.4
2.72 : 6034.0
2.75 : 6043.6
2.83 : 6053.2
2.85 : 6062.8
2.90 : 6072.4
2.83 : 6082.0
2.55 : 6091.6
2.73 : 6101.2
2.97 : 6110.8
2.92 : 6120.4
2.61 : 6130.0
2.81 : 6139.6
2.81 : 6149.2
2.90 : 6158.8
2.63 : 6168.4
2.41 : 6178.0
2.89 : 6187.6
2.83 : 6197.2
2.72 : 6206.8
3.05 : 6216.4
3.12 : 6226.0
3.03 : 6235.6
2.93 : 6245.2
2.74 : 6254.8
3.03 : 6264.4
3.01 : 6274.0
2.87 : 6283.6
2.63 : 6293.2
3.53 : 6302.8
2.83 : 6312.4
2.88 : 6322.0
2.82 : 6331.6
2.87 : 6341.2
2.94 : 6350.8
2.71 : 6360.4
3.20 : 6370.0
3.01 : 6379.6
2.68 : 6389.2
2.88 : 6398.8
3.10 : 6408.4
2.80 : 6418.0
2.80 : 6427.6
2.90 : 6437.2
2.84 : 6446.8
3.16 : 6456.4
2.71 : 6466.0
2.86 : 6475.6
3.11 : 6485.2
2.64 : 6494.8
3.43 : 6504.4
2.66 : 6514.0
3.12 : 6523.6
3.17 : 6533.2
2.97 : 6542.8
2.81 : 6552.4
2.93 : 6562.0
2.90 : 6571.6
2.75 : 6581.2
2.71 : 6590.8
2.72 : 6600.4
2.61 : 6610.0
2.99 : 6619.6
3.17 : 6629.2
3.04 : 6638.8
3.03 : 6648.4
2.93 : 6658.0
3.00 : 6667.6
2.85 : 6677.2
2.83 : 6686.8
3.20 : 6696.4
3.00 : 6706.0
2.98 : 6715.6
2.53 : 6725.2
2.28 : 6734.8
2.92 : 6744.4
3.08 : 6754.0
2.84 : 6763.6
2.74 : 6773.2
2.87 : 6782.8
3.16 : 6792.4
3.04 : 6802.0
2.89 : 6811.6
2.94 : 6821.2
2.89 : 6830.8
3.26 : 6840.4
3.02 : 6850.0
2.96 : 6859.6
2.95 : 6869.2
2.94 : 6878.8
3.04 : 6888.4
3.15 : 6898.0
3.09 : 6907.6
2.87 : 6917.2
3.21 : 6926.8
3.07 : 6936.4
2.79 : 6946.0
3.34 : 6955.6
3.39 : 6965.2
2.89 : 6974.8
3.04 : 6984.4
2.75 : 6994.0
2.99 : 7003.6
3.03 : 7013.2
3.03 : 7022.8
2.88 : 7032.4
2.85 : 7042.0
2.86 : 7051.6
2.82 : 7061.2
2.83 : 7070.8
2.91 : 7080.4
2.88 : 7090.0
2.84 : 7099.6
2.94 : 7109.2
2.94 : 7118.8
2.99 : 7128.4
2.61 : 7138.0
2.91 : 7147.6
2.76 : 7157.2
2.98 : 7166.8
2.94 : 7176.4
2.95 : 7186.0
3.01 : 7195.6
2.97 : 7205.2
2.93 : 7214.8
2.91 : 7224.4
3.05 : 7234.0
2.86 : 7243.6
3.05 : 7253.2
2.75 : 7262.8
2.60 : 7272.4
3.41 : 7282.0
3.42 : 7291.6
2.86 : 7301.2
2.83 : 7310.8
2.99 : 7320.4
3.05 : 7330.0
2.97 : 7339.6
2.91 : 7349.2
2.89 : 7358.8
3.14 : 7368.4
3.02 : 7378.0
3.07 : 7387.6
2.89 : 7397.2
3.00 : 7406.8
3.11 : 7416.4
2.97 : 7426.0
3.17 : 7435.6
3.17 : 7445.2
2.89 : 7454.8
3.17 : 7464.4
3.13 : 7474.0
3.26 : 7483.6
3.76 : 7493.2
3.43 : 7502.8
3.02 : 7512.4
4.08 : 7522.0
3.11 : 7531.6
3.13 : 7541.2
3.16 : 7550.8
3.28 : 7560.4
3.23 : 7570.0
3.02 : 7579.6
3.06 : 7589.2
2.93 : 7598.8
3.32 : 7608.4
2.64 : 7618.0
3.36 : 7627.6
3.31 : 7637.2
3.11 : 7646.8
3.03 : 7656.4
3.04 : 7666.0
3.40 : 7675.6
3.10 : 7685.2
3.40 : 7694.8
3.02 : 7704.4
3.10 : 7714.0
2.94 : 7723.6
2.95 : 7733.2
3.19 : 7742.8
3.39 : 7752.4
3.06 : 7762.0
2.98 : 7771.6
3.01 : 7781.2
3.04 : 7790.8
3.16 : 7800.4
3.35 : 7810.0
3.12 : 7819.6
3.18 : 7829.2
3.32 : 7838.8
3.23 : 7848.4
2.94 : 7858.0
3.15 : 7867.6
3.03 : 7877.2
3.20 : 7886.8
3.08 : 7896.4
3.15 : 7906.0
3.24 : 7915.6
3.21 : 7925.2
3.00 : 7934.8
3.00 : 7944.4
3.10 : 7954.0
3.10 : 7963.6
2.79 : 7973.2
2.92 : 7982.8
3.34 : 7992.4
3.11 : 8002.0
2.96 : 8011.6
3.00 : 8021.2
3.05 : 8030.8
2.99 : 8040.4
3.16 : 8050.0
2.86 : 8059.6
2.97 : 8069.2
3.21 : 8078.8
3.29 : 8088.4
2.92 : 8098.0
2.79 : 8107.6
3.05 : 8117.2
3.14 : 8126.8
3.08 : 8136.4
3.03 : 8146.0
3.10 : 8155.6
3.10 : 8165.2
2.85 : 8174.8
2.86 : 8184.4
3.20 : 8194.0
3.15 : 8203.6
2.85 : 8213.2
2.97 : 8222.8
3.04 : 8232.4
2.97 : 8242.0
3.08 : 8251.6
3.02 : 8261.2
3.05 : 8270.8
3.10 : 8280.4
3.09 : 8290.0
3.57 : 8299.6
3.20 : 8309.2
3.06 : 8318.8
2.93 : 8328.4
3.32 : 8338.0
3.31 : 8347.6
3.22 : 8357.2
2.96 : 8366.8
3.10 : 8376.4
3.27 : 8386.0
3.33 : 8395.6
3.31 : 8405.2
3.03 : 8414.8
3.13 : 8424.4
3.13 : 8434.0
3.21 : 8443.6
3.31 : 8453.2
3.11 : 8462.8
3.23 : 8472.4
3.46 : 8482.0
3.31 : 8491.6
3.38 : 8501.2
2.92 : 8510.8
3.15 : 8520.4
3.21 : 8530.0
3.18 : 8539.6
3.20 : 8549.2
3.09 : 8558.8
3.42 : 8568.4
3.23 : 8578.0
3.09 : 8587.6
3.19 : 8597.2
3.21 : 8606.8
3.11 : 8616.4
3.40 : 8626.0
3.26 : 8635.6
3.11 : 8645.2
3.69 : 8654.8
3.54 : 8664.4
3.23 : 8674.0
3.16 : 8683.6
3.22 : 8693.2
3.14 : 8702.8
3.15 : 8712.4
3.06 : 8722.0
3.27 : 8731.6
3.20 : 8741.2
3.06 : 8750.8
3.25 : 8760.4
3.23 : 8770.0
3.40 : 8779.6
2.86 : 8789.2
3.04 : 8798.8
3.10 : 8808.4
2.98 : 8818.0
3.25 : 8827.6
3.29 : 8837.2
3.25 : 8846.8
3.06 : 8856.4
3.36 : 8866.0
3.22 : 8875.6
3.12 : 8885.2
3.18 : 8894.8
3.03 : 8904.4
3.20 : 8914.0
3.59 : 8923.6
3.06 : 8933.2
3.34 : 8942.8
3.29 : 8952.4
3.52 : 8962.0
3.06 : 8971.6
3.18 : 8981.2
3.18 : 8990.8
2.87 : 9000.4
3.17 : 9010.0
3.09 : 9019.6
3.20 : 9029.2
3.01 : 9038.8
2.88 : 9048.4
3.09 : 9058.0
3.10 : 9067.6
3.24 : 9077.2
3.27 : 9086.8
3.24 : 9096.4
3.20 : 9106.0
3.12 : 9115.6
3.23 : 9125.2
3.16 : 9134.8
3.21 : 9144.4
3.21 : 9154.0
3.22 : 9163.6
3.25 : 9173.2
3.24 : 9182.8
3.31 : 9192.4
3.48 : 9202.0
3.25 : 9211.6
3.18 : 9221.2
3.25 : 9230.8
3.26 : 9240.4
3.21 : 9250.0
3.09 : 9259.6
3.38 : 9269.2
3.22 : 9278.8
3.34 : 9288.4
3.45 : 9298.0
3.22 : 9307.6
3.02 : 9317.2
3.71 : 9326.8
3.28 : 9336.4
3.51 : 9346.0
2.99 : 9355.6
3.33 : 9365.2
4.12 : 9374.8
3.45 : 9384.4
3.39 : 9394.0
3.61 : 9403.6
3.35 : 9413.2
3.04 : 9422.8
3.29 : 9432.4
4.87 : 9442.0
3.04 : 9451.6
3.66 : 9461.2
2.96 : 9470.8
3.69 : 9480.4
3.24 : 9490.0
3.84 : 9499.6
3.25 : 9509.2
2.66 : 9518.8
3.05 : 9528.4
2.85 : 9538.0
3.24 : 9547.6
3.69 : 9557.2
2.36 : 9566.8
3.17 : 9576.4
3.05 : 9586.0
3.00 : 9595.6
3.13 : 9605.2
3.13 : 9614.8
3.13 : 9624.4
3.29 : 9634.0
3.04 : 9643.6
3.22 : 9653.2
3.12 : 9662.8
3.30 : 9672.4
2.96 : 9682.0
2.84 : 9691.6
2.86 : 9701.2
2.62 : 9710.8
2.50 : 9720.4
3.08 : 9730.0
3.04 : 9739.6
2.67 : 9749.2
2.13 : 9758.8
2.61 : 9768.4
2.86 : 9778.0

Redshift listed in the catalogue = 0.142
